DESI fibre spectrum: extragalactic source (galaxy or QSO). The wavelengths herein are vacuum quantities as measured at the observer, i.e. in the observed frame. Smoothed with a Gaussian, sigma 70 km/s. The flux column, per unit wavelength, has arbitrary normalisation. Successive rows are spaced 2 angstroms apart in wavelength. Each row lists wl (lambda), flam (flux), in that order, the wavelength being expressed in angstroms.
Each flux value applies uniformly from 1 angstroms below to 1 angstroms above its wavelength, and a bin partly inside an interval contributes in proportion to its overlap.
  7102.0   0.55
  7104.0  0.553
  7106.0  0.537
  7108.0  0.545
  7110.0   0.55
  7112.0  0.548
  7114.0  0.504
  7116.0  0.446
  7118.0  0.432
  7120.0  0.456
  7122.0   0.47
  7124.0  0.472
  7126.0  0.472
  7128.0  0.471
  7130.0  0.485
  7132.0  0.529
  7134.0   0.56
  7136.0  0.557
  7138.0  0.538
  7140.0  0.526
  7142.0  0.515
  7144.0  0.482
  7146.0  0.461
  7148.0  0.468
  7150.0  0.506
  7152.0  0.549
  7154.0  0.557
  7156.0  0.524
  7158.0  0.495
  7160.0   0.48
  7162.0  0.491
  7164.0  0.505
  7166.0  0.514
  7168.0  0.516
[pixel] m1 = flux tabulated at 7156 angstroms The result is 0.524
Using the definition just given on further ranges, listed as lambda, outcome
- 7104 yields 0.553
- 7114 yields 0.504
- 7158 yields 0.495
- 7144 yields 0.482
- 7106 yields 0.537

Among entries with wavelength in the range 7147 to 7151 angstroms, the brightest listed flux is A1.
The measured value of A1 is 0.506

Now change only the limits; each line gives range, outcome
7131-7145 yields 0.56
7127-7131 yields 0.485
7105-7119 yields 0.55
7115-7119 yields 0.446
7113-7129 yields 0.504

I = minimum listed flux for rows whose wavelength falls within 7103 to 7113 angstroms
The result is 0.537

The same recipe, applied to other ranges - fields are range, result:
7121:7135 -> 0.47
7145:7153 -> 0.461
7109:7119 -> 0.432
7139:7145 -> 0.482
